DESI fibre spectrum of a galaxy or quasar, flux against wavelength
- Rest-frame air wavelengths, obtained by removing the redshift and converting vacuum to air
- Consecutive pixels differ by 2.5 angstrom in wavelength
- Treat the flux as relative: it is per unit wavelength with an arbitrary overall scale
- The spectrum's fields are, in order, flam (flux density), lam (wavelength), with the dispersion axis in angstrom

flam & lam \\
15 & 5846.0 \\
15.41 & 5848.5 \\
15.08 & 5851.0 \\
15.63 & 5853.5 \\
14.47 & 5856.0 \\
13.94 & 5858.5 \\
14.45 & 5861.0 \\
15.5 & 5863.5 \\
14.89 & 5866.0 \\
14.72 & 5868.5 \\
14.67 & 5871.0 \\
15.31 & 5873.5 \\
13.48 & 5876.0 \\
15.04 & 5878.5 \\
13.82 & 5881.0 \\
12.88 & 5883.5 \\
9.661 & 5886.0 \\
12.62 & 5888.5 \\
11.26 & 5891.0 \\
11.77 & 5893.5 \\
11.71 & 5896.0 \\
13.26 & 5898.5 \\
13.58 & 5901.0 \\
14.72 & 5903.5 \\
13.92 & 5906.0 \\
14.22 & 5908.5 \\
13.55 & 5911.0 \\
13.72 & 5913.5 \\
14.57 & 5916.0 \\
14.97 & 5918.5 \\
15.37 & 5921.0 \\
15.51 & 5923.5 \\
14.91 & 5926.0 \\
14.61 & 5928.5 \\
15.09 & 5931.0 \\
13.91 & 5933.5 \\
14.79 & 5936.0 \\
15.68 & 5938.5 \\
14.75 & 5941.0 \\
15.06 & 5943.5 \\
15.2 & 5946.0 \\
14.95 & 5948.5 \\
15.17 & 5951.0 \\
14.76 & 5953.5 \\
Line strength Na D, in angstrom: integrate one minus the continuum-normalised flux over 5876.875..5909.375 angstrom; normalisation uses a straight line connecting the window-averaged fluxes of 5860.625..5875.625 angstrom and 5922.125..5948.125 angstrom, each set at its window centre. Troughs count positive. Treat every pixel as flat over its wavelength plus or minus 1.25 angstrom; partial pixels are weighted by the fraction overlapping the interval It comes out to 4.3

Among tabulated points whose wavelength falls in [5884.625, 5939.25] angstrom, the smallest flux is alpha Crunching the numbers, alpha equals 9.661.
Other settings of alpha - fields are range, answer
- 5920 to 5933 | 14.61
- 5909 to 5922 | 13.55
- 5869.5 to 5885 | 12.88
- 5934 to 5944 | 14.75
